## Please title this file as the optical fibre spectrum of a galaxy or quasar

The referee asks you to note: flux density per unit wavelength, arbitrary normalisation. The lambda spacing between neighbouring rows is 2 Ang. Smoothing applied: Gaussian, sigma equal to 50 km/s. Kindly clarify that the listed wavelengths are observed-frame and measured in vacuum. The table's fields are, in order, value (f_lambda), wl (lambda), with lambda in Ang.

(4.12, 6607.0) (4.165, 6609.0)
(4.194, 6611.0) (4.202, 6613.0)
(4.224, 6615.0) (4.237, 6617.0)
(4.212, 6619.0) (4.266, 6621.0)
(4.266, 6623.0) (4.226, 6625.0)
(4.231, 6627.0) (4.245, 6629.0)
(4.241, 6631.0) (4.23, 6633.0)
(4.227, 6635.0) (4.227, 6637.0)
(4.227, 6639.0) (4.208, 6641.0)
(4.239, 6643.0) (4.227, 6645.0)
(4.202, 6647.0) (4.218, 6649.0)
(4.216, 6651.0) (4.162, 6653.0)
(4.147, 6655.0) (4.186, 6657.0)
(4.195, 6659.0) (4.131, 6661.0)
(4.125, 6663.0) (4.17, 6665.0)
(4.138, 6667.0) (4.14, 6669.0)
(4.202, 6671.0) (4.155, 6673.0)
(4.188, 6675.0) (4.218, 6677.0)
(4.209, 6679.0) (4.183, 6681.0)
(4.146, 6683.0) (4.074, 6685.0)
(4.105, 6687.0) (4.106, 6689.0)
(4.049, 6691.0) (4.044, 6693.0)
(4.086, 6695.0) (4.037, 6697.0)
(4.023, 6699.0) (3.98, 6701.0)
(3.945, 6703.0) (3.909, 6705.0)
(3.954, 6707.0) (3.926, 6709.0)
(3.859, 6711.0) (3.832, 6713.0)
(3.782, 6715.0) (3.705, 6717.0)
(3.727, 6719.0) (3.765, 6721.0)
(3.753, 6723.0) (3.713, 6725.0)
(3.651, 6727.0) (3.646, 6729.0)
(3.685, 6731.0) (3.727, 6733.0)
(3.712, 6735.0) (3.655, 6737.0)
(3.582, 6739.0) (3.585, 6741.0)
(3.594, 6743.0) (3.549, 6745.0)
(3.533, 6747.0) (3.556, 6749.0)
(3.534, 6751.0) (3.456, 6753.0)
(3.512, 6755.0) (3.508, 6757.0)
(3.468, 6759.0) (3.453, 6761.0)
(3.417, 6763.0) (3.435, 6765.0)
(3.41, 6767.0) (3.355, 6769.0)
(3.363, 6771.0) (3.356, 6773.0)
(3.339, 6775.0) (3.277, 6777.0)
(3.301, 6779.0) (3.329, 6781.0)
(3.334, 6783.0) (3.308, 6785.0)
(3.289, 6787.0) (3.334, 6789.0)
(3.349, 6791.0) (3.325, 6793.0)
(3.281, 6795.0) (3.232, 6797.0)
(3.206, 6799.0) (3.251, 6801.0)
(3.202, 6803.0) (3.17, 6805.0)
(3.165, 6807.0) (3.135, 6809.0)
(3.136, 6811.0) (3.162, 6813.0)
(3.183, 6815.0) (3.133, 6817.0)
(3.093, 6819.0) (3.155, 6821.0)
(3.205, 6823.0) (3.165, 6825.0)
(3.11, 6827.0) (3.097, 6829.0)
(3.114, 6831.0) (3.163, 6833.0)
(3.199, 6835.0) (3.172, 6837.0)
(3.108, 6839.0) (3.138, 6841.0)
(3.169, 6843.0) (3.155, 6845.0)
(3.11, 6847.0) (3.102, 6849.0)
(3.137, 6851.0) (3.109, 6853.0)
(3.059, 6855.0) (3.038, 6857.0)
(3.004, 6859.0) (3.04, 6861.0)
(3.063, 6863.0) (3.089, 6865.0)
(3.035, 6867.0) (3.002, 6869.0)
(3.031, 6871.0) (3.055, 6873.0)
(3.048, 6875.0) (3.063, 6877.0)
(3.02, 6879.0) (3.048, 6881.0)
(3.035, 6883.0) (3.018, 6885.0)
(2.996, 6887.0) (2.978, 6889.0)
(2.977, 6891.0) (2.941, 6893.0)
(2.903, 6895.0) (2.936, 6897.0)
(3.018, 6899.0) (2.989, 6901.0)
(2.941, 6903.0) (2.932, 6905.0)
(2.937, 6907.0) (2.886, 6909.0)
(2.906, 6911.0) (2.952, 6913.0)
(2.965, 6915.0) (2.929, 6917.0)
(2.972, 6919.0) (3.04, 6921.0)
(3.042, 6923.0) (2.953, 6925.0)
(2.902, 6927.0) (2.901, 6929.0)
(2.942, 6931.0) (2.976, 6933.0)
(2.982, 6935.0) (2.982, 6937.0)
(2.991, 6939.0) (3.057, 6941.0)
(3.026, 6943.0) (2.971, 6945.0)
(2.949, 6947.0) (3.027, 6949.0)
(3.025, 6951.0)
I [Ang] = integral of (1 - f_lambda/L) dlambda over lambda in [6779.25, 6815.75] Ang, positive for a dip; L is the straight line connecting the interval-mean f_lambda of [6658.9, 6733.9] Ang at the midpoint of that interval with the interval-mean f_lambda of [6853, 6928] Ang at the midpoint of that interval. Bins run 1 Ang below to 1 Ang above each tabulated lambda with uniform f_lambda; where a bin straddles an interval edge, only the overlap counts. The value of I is 2.3 Ang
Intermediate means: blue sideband 3.98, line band 3.25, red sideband 2.99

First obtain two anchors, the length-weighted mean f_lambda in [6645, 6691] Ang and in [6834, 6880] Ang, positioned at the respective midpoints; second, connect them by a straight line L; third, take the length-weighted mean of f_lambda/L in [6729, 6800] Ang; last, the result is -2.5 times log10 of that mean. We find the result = 0.05 mag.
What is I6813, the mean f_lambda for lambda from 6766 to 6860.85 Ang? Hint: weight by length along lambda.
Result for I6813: 3.2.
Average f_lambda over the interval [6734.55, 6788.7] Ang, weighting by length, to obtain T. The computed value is 3.45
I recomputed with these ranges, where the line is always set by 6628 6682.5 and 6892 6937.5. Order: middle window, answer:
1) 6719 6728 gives 0.34 Ang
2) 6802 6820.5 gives 1.58 Ang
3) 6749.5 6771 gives 1.39 Ang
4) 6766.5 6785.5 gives 1.47 Ang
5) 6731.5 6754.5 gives 1.13 Ang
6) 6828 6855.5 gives 1.41 Ang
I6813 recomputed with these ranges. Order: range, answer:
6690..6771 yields 3.7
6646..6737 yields 4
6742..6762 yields 3.52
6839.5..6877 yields 3.08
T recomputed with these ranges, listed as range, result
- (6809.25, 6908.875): 3.07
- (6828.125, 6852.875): 3.14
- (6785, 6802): 3.28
